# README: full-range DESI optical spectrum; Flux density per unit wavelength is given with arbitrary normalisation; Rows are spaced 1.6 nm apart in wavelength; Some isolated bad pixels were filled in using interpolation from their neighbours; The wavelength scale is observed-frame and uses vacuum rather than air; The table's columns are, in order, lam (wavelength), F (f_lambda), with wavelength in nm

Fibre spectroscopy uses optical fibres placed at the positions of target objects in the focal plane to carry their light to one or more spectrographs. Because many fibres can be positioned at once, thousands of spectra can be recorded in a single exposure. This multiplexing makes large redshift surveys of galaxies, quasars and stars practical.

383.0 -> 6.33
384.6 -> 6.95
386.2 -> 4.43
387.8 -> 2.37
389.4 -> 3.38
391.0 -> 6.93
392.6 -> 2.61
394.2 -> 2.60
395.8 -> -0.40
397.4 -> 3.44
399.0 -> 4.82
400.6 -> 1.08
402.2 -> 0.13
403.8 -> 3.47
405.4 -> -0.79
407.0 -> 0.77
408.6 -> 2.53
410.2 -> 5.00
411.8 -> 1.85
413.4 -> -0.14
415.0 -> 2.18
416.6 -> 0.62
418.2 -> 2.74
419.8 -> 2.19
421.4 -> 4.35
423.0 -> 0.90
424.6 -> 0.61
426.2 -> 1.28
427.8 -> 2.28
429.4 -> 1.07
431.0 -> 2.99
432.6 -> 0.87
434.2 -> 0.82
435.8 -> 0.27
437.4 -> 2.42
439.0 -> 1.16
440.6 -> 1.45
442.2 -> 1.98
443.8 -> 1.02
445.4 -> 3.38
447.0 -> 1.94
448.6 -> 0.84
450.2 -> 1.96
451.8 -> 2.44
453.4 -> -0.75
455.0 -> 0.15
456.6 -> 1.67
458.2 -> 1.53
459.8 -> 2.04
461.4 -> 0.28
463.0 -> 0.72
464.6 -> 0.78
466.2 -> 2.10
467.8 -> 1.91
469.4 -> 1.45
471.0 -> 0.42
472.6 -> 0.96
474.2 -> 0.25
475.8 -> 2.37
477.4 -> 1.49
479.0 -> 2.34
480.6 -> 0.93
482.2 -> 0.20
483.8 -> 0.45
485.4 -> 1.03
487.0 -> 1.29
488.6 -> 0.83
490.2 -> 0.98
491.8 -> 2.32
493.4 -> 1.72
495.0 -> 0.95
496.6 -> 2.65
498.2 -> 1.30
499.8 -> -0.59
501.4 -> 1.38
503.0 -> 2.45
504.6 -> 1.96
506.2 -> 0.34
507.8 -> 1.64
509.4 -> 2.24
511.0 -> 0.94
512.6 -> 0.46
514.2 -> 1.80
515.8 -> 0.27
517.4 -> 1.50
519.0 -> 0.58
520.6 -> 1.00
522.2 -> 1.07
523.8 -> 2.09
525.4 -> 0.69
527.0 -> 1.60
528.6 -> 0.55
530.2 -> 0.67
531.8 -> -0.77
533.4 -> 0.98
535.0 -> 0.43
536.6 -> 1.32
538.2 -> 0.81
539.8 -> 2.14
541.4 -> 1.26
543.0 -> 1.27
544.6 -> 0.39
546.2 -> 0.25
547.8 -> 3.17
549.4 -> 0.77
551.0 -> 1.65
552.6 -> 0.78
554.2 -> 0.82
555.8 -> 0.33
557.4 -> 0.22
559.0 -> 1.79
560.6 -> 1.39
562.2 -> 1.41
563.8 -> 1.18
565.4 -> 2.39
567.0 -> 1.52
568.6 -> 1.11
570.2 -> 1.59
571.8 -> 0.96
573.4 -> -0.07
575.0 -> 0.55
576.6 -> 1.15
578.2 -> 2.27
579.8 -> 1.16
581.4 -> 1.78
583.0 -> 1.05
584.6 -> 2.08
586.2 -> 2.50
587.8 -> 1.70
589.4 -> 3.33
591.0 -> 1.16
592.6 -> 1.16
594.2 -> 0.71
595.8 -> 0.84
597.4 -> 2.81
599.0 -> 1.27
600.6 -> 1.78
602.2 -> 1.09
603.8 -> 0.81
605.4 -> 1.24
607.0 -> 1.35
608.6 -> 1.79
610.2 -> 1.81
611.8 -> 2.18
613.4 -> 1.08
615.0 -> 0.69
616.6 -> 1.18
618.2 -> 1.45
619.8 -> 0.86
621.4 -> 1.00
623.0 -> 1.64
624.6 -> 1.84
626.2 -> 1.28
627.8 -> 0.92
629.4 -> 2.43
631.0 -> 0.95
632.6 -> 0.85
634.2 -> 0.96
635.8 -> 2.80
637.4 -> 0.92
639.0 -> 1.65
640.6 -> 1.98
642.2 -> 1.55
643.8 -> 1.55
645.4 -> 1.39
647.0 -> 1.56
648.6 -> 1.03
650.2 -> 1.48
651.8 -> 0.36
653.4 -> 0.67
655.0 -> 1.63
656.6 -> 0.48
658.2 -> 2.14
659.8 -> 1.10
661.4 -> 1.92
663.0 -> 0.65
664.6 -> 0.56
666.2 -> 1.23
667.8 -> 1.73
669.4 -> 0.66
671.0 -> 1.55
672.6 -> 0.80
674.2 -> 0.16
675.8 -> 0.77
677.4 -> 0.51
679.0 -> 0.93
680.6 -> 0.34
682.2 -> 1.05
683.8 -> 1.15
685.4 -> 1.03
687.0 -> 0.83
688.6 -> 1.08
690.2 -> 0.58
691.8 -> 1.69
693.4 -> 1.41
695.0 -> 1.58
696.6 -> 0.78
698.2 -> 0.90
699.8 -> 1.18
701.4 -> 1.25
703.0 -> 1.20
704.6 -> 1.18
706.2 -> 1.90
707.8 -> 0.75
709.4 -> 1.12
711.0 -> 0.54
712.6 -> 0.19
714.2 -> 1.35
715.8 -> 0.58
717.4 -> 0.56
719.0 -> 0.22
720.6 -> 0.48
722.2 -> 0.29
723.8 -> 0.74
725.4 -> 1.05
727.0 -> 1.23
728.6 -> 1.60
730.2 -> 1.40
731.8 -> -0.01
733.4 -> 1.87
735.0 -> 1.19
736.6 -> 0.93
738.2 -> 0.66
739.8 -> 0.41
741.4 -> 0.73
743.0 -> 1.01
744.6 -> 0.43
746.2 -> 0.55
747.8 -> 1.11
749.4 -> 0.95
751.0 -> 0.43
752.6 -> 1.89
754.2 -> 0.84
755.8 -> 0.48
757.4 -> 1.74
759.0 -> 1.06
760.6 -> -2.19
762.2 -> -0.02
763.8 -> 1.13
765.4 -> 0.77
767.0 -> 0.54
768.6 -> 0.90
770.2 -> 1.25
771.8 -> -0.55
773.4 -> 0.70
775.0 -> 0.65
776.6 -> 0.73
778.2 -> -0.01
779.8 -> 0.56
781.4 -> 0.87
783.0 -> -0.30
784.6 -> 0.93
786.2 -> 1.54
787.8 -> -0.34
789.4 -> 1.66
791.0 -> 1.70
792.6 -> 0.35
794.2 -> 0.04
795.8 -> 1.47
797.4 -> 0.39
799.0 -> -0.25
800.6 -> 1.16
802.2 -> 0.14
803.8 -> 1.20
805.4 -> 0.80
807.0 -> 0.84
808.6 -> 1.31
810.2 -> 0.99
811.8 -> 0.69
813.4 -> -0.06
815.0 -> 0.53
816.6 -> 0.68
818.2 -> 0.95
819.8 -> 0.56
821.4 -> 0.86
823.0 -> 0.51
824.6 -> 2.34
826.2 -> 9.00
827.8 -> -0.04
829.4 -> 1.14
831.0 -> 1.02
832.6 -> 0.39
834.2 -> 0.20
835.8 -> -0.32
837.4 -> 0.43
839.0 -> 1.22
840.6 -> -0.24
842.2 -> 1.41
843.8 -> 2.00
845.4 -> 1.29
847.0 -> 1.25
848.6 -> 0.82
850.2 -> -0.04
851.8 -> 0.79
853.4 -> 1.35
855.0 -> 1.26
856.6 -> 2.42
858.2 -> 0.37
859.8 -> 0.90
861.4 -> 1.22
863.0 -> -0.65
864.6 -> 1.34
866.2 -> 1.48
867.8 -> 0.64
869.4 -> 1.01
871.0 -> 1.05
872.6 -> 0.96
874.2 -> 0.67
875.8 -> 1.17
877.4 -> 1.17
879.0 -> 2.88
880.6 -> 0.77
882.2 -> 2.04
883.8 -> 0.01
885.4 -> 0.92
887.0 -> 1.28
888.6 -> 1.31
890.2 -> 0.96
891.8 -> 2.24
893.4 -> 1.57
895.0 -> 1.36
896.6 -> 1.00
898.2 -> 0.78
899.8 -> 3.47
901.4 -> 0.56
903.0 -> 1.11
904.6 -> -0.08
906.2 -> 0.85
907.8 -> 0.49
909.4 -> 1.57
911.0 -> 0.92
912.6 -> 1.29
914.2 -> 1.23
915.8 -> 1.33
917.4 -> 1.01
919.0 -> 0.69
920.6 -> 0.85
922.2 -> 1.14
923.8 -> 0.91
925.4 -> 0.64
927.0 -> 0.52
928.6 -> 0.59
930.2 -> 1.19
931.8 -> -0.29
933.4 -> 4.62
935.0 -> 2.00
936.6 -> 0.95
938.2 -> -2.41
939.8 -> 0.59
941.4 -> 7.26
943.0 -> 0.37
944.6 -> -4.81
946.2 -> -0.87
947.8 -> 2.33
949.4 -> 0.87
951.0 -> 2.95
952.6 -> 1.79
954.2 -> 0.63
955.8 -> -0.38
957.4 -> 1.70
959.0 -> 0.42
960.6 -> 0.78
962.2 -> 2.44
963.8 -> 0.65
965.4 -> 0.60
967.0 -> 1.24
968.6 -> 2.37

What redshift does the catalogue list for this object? 1.215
